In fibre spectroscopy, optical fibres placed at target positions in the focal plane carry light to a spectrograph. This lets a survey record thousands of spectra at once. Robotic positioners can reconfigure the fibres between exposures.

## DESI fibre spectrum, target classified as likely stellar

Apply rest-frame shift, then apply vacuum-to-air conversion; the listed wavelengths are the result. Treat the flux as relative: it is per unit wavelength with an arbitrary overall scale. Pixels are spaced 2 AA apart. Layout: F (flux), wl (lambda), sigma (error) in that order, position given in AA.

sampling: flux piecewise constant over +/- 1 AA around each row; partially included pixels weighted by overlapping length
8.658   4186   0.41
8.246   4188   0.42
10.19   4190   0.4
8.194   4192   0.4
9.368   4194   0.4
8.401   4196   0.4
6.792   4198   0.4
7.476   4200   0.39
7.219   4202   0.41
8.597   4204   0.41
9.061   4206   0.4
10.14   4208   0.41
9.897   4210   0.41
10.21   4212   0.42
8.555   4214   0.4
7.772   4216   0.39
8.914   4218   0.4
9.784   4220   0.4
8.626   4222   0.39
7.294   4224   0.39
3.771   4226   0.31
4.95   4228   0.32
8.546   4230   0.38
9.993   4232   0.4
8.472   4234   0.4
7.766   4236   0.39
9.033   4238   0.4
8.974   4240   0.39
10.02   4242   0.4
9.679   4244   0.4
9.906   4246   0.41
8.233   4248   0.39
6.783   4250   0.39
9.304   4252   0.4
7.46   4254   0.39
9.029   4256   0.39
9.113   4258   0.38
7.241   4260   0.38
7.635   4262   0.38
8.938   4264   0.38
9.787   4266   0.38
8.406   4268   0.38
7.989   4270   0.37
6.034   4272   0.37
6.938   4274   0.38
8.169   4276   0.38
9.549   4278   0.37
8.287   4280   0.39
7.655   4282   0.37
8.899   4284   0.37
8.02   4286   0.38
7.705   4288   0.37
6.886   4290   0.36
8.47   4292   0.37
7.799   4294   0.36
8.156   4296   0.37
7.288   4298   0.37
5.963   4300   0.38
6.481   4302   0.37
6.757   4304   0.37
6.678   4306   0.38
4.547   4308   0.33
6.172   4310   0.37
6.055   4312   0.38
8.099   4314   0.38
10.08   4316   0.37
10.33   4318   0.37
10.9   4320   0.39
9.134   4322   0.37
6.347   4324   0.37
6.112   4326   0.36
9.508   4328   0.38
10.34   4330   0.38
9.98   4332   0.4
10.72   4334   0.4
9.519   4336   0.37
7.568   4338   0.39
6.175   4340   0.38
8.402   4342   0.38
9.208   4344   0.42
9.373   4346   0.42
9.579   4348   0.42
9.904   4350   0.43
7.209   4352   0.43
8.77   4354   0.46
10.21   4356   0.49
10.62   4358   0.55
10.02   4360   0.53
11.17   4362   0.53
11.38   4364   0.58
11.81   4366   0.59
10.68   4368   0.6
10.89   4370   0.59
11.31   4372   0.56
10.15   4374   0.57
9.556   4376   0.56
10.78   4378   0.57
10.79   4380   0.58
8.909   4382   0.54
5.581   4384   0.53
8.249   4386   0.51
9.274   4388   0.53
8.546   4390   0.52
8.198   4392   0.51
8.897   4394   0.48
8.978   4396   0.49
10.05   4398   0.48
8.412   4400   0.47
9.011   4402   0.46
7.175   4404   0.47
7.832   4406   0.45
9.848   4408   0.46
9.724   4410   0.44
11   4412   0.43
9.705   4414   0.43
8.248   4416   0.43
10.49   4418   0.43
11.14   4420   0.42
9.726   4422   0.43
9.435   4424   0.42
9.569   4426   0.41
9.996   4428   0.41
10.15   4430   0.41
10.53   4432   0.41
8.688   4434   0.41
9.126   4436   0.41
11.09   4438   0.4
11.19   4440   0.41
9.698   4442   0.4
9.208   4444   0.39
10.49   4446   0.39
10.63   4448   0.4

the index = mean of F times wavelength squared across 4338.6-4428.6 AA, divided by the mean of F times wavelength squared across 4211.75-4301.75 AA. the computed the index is 1.2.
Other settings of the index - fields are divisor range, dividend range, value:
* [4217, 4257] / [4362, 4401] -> 1.24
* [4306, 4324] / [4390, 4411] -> 1.15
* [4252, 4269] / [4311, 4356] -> 1.07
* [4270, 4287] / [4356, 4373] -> 1.43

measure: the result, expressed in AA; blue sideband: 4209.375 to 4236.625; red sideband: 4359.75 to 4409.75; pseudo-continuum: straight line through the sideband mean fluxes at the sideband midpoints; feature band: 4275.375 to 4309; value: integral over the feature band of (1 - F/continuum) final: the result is 4.8 AA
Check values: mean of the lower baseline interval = 8.16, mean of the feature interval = 7.48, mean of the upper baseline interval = 9.5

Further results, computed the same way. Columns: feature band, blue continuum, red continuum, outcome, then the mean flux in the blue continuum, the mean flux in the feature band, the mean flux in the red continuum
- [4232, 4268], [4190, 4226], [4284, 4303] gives -3.1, 8.52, 8.7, 7.5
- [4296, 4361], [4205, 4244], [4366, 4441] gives 5.5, 8.54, 8.37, 9.57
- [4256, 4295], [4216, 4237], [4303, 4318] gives -3.6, 7.81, 8.1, 7.14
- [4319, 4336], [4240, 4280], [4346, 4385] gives 0.5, 8.44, 9.15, 9.95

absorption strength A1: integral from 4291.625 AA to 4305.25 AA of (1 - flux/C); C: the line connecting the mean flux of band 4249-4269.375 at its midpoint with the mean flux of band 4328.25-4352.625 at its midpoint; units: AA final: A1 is 2.3 AA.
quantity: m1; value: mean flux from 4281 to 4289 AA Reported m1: 8.07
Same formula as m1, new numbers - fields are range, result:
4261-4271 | 8.55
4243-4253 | 8.78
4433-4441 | 10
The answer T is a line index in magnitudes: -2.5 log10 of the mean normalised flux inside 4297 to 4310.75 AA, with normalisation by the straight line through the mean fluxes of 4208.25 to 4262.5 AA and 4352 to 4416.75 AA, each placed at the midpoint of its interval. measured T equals 0.38 mag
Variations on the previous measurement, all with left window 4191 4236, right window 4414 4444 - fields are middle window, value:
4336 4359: 0.05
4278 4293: 0.09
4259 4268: 0.03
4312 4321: -0.04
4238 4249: -0.10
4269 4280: 0.12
